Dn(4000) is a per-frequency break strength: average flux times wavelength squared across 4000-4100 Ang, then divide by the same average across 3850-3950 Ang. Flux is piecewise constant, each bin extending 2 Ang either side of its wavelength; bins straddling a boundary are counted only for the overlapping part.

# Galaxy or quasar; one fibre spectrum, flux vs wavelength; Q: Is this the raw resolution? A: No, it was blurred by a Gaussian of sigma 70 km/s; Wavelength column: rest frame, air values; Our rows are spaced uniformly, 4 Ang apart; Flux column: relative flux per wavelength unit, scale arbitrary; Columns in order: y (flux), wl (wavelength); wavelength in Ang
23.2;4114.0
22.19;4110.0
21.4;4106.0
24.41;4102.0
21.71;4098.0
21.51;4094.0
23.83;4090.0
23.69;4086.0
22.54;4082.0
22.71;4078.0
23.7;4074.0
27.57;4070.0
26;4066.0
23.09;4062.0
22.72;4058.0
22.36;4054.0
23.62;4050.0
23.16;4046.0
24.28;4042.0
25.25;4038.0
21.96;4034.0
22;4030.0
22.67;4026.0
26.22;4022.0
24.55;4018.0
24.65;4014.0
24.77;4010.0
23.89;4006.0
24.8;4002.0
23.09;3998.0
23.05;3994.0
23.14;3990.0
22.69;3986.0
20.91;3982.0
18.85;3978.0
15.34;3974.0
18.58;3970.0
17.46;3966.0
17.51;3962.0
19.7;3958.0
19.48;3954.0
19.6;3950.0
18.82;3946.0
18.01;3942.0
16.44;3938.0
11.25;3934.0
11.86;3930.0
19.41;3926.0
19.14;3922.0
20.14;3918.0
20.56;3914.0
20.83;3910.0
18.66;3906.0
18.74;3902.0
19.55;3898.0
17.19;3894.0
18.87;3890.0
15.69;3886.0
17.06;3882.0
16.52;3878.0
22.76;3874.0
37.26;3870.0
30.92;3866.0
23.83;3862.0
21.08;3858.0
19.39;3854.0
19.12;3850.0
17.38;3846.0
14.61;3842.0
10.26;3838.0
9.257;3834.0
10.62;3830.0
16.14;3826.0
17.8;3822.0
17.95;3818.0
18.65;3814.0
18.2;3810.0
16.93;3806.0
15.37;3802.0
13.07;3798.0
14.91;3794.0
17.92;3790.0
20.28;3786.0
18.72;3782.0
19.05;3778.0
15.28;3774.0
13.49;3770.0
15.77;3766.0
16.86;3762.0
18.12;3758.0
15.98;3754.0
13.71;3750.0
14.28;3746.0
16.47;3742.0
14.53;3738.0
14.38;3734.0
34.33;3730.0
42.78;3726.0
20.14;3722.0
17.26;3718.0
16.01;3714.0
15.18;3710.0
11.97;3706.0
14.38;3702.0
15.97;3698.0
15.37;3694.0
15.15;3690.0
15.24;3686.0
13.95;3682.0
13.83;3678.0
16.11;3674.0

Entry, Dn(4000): 1.30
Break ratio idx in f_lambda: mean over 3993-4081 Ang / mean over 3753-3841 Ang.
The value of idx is 1.50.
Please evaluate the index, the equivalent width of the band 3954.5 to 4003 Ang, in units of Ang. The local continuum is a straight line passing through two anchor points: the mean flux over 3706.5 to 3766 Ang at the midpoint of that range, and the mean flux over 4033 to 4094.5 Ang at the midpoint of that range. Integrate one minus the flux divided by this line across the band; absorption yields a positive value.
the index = 4.7 Ang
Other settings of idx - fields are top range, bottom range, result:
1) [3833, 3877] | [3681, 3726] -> 1.24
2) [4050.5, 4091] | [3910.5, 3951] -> 1.35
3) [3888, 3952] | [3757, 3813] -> 1.08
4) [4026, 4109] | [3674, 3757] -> 1.33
